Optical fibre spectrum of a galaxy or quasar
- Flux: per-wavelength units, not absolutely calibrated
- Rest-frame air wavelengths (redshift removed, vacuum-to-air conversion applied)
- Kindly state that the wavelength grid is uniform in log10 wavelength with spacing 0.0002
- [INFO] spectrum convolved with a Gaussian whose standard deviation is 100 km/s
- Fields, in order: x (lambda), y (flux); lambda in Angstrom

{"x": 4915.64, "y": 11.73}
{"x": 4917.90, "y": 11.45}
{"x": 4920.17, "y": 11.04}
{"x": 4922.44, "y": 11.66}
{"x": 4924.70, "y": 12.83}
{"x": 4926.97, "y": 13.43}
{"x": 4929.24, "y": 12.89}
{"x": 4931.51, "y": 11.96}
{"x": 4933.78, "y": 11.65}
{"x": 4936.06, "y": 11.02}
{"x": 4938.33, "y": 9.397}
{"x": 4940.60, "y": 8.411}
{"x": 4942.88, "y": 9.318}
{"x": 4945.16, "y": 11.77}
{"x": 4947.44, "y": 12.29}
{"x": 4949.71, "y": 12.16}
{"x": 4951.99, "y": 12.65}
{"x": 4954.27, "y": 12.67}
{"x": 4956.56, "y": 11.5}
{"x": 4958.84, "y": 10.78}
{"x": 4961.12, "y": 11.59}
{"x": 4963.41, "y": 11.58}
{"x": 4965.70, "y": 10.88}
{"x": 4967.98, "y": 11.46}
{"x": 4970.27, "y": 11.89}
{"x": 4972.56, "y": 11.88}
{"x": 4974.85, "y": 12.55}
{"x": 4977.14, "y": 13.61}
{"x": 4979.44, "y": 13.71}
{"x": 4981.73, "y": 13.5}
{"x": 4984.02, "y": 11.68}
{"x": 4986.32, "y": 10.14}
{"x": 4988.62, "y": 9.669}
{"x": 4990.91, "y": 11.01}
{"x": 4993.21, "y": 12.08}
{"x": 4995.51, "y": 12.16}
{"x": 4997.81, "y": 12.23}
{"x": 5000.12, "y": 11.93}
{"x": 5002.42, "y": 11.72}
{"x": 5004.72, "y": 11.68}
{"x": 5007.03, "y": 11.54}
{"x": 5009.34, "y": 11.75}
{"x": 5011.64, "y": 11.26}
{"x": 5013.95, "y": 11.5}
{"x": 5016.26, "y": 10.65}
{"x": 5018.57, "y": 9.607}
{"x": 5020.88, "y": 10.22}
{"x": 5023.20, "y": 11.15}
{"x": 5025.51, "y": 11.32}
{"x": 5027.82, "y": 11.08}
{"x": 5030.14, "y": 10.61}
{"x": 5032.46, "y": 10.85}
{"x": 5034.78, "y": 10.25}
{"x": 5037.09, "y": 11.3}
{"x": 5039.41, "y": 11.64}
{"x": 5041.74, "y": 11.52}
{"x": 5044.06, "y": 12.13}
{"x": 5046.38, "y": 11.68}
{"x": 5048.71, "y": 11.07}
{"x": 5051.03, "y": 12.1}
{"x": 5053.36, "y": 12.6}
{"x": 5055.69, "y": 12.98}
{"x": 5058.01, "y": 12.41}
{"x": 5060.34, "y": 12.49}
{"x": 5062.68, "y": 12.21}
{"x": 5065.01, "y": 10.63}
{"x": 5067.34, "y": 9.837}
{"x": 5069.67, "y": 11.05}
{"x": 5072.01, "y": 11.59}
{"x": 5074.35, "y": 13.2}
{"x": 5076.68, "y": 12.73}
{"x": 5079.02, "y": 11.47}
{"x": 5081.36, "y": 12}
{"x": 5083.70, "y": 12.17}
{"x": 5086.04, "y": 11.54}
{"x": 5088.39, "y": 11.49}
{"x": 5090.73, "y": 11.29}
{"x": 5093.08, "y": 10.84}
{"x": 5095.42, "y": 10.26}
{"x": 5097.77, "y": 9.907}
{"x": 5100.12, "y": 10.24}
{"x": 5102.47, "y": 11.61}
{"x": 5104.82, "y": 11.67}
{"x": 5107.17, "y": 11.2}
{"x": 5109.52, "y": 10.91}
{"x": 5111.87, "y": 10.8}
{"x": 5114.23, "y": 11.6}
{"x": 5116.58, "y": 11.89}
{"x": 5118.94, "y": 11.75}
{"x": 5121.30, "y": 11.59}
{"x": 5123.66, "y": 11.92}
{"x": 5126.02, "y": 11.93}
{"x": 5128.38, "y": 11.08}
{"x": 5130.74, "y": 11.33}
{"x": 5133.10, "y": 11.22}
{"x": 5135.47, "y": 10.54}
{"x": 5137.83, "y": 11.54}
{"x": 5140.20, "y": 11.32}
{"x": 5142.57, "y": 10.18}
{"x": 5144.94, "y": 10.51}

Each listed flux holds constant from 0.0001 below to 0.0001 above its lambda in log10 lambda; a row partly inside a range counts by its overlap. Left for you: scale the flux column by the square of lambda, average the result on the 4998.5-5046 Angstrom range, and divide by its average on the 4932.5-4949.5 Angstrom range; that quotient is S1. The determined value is 1.1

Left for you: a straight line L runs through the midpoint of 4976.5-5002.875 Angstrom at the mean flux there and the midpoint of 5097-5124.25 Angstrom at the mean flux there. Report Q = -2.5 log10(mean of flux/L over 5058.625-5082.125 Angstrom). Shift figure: -0.02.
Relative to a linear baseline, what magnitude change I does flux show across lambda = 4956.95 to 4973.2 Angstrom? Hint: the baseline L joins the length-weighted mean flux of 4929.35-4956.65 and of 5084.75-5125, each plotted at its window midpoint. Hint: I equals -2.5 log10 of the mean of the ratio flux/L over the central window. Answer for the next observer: -0.01 mag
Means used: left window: 11.3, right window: 11.2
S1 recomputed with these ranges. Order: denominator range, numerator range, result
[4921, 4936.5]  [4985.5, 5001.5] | 0.95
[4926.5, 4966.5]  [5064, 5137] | 1.06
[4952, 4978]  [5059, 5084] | 1.03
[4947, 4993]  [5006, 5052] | 0.96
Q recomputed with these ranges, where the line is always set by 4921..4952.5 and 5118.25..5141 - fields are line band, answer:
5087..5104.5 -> 0.06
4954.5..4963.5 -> 0.00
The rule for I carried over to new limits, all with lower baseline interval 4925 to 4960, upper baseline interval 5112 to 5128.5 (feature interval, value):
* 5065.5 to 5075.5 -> 0.024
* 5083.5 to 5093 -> 0.015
